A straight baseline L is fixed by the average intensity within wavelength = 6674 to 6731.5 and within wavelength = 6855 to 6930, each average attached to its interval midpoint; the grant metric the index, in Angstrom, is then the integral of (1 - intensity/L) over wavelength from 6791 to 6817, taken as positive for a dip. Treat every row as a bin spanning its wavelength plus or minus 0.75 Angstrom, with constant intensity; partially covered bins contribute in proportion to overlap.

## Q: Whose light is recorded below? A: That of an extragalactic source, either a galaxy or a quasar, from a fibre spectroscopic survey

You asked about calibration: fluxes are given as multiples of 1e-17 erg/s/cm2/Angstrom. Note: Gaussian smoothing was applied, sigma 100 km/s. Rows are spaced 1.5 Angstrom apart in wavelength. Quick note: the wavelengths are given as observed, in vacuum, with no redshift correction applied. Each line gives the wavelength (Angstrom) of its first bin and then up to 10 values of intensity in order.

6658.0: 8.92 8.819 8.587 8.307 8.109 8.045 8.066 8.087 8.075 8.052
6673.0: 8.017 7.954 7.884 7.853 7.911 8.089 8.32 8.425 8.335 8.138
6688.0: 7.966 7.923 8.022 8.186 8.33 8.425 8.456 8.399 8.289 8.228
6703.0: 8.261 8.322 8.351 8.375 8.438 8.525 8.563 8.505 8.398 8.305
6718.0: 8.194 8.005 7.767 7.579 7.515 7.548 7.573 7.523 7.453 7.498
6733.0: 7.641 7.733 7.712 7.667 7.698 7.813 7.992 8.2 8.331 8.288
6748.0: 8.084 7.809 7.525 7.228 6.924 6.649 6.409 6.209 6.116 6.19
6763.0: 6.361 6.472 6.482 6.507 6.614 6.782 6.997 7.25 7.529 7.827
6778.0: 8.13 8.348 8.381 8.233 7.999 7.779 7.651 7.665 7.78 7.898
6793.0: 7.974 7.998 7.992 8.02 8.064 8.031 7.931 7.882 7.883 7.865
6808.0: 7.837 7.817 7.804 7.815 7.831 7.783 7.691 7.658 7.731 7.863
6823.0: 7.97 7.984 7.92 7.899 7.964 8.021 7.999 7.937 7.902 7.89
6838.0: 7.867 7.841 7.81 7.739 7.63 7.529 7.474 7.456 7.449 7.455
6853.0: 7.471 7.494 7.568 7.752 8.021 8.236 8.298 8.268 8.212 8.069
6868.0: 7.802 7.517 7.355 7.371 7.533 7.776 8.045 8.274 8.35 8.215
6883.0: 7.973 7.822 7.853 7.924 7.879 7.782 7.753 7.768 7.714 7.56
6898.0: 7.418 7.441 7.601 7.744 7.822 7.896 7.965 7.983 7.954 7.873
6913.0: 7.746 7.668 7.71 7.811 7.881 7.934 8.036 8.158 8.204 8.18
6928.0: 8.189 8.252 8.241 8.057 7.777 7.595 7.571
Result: 0.3 Angstrom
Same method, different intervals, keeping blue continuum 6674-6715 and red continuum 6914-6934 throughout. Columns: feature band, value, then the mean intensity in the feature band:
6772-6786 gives 0.5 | 7.89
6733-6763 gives 3.0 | 7.38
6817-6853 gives 1.5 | 7.77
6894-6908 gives 0.6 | 7.69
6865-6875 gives 0.5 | 7.66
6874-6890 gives 0.2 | 7.99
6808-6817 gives 0.4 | 7.8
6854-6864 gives 0.2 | 7.95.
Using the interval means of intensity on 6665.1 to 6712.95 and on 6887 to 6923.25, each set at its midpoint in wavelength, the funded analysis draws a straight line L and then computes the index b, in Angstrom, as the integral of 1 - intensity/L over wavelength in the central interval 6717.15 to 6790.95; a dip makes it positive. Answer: 5.6 Angstrom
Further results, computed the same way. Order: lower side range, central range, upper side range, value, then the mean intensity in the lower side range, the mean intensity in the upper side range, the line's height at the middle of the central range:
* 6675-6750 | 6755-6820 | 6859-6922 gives 3.85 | 8.06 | 7.85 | 7.97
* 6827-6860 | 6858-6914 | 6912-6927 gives -0.11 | 7.74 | 7.93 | 7.84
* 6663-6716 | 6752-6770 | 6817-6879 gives 3.41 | 8.21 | 7.8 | 8.03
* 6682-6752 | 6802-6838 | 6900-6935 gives 0.56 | 8.05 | 7.94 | 7.99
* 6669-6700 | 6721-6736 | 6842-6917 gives 0.89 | 8.14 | 7.78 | 8.06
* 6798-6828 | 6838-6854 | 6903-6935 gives 0.60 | 7.86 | 7.96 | 7.9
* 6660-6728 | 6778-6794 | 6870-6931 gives 0.09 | 8.15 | 7.86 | 8.02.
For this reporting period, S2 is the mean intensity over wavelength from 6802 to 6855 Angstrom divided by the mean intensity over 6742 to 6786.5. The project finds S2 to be 1.06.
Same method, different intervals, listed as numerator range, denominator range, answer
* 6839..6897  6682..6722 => 0.94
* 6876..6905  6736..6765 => 1.08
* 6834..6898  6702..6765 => 1.02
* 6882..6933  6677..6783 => 1.02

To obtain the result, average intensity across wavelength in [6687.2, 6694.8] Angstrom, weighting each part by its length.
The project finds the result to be 8.09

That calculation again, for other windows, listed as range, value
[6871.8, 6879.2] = 7.8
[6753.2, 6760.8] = 6.46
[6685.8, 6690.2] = 8.01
